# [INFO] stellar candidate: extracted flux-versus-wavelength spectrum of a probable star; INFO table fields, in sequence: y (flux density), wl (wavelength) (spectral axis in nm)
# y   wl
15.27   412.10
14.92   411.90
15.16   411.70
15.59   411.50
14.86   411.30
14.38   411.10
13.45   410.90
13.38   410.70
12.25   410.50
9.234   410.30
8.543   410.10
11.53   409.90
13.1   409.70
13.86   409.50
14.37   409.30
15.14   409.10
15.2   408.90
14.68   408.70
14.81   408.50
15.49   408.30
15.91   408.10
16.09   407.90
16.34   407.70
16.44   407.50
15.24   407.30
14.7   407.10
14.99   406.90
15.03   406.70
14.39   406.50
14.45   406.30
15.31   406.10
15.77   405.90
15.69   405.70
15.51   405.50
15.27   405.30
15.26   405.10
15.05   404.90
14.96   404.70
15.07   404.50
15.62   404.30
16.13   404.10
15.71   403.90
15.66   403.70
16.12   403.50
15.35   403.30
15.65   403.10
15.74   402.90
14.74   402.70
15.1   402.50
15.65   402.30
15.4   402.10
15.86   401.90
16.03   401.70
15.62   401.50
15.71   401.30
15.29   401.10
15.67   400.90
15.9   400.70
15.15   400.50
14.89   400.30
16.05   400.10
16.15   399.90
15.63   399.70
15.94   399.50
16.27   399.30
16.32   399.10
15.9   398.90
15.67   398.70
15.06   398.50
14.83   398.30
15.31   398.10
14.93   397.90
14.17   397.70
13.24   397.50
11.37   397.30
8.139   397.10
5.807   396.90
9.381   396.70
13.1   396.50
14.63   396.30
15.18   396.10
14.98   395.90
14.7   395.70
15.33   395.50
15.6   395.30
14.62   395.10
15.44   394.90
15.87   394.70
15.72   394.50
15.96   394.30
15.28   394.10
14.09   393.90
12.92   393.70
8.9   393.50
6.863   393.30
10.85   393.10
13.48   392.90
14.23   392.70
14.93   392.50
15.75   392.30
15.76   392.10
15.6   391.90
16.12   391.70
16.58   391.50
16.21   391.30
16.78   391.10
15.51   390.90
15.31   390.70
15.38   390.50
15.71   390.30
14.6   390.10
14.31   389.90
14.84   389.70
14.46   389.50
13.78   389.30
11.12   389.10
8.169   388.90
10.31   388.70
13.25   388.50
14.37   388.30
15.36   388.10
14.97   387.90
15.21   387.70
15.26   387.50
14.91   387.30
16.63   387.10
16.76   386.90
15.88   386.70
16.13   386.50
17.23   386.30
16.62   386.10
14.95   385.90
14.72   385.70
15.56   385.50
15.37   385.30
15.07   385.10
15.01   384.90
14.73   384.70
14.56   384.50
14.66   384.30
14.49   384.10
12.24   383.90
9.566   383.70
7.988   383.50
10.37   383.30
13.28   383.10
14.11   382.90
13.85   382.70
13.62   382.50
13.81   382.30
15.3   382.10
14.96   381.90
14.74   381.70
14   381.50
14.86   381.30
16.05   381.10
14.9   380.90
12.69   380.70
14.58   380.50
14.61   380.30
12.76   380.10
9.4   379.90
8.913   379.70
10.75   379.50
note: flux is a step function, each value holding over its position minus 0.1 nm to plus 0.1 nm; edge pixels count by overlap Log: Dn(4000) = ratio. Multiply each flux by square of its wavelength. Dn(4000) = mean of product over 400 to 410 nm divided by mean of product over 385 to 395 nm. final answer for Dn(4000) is 1.1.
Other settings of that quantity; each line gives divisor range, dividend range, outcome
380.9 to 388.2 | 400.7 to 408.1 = 1.18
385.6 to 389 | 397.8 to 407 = 1.13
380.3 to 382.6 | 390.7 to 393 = 1.13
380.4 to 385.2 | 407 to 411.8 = 1.18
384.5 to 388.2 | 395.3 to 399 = 0.92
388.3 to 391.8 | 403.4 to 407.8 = 1.17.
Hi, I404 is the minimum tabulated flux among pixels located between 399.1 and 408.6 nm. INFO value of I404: 14.39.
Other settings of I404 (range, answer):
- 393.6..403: 5.807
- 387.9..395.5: 6.863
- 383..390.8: 7.988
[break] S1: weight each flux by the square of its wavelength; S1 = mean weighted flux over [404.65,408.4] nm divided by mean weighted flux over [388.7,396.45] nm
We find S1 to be 1.15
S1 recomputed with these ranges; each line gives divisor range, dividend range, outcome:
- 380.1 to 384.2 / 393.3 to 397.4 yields 1.05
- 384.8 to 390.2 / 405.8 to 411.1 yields 1.08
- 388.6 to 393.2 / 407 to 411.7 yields 1.08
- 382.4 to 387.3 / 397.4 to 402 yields 1.16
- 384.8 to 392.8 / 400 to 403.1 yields 1.11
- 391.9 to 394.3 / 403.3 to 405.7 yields 1.24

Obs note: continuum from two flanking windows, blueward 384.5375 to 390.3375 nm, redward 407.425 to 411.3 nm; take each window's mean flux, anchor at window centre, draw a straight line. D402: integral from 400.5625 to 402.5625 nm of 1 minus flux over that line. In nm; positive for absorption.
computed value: -0.20 nm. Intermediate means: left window 14.7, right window 13.9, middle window 15.6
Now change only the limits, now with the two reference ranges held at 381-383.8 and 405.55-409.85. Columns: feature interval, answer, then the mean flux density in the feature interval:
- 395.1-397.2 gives 0.22 nm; 12.8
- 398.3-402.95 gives -0.34 nm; 15.6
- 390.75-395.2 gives -0.13 nm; 14.4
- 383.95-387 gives -0.42 nm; 15.4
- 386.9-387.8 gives -0.13 nm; 15.6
